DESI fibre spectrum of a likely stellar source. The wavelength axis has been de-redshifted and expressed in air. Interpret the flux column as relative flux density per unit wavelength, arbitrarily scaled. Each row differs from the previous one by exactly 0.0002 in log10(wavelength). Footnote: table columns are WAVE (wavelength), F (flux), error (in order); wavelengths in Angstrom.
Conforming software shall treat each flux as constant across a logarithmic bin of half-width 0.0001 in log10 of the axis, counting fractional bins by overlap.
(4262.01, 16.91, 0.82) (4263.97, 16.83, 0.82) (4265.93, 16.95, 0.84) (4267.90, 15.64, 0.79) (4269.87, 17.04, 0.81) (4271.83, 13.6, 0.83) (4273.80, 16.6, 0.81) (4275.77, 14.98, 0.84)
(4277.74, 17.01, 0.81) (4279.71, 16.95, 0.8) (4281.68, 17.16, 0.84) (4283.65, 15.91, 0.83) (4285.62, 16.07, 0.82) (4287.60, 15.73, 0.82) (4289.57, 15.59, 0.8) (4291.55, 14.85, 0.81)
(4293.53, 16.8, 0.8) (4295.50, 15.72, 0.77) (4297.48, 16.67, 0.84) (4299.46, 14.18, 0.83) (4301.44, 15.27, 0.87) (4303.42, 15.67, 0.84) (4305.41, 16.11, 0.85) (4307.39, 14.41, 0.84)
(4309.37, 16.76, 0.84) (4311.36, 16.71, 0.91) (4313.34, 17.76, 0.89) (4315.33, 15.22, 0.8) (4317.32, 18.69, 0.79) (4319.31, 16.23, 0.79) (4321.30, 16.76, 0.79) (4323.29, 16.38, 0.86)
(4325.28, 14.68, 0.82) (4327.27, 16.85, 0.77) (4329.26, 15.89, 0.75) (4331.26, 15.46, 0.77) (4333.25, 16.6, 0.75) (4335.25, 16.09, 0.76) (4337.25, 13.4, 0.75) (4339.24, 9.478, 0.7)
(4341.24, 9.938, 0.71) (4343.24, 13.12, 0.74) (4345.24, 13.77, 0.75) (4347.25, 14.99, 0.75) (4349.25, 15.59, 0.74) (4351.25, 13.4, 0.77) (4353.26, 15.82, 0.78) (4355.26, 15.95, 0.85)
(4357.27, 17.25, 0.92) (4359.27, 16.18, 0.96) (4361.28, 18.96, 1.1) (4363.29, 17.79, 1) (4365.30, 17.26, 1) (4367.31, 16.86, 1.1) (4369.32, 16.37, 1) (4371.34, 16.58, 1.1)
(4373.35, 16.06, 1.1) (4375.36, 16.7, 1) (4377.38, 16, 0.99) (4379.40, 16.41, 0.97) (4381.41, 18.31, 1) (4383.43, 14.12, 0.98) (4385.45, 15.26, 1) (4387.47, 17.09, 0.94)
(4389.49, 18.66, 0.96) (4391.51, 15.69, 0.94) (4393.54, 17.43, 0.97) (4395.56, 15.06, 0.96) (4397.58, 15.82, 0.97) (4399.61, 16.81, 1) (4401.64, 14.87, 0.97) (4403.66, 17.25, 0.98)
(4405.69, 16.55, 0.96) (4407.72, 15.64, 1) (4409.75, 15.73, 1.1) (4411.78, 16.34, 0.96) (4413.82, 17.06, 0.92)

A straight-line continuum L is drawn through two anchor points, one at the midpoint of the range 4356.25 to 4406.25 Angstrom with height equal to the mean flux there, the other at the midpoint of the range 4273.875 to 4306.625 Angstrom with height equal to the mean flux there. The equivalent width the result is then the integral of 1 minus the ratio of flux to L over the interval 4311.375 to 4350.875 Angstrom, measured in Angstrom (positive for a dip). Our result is 2.7 Angstrom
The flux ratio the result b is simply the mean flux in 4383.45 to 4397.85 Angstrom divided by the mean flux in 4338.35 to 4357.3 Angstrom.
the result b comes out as 1.2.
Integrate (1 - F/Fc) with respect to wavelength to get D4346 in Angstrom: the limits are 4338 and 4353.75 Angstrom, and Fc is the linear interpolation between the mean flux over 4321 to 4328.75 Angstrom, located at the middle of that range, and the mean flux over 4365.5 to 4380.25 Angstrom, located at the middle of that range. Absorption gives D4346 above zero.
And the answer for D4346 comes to 3.0 Angstrom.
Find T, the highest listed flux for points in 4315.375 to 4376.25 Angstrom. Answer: 18.96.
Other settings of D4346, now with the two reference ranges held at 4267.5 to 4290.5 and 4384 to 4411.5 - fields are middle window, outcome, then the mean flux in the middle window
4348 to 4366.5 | -0.3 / 16.5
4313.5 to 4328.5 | -0.3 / 16.5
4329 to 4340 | 1.1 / 14.5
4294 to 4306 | 0.3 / 15.6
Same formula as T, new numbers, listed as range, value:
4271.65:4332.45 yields 18.69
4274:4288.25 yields 17.16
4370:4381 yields 16.7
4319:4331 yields 16.85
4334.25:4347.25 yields 16.09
